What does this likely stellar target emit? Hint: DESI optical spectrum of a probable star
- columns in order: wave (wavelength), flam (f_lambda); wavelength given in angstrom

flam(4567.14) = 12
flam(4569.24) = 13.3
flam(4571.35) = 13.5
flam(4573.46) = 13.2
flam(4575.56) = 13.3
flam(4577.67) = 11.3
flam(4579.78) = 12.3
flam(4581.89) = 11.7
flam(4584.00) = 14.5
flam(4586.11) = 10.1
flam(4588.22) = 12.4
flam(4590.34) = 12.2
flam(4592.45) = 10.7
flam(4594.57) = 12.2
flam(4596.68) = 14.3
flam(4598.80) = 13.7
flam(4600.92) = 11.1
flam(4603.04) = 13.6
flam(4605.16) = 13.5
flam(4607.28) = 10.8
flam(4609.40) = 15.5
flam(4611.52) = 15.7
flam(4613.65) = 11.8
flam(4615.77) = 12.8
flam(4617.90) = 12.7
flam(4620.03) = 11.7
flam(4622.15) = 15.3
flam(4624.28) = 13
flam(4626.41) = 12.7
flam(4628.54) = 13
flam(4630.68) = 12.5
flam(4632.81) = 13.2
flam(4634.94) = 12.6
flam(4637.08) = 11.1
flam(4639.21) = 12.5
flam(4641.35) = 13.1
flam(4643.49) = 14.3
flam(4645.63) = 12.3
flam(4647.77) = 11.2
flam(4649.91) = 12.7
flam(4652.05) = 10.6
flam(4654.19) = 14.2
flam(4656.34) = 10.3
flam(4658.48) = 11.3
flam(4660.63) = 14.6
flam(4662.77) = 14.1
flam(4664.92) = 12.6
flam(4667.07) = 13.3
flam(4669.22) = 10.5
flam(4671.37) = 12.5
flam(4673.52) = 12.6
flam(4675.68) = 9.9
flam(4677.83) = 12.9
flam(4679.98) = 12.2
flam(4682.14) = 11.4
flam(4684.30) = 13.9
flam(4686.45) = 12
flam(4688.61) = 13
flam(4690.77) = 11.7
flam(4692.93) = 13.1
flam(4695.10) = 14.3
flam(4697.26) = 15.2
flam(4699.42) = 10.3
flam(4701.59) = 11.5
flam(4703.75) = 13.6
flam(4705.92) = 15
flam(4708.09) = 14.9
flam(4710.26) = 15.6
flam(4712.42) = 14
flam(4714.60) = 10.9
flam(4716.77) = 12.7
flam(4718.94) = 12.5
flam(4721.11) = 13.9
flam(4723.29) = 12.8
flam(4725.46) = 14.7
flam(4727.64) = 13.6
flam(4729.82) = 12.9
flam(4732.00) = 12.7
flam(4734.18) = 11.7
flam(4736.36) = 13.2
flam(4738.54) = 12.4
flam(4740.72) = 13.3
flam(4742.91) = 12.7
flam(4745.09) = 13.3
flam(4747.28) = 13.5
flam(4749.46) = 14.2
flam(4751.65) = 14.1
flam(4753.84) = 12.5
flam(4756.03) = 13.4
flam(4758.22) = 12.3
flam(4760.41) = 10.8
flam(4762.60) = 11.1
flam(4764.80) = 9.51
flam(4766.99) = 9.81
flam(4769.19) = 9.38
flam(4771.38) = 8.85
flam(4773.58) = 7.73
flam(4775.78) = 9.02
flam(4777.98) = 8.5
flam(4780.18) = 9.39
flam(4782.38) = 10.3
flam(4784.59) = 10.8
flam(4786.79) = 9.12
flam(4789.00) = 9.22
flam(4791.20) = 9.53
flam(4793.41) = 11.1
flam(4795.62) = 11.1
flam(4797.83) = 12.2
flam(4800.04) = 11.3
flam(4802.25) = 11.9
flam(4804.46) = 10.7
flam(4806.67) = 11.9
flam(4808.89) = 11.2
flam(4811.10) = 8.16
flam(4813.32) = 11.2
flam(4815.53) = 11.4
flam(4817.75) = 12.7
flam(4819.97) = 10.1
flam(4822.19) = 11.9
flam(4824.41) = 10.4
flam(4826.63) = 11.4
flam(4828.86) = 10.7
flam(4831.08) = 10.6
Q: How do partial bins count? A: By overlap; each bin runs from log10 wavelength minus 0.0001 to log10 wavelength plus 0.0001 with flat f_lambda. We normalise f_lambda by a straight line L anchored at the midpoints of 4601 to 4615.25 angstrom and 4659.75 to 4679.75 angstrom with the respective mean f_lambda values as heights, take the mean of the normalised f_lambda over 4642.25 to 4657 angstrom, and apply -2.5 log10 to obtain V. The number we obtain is 0.042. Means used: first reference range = 13.3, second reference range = 12.5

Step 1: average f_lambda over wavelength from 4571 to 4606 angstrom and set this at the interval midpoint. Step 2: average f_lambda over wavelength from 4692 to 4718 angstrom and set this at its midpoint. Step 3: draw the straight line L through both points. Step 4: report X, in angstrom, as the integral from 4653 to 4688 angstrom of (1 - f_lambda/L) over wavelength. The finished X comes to 2.0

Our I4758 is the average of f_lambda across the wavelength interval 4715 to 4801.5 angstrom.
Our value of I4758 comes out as 11.6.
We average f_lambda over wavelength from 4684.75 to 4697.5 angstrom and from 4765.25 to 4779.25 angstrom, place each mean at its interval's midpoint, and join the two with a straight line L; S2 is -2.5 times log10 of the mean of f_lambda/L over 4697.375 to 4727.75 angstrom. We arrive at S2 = -0.12 mag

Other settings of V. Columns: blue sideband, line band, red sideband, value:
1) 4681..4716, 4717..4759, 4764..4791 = -0.17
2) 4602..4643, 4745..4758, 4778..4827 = -0.18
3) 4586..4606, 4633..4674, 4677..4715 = 0.03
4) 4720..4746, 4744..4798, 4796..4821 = 0.13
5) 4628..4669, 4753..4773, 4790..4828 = 0.07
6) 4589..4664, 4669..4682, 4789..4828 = 0.04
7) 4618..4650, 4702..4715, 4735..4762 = -0.09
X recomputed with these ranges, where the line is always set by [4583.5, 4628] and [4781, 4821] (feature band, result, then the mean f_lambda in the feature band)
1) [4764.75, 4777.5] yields 2.42 angstrom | 8.99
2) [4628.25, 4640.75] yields 0.07 angstrom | 12.5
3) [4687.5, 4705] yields -1.43 angstrom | 12.9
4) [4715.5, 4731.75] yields -2.31 angstrom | 13.2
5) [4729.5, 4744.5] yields -1.65 angstrom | 12.7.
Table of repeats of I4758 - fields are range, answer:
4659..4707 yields 12.7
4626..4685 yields 12.4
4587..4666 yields 12.7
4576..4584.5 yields 12.4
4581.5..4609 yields 12.5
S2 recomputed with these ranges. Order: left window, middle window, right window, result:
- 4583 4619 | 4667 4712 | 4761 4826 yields -0.11 mag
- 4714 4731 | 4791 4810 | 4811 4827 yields 0.01 mag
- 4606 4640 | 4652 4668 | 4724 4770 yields 0.00 mag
